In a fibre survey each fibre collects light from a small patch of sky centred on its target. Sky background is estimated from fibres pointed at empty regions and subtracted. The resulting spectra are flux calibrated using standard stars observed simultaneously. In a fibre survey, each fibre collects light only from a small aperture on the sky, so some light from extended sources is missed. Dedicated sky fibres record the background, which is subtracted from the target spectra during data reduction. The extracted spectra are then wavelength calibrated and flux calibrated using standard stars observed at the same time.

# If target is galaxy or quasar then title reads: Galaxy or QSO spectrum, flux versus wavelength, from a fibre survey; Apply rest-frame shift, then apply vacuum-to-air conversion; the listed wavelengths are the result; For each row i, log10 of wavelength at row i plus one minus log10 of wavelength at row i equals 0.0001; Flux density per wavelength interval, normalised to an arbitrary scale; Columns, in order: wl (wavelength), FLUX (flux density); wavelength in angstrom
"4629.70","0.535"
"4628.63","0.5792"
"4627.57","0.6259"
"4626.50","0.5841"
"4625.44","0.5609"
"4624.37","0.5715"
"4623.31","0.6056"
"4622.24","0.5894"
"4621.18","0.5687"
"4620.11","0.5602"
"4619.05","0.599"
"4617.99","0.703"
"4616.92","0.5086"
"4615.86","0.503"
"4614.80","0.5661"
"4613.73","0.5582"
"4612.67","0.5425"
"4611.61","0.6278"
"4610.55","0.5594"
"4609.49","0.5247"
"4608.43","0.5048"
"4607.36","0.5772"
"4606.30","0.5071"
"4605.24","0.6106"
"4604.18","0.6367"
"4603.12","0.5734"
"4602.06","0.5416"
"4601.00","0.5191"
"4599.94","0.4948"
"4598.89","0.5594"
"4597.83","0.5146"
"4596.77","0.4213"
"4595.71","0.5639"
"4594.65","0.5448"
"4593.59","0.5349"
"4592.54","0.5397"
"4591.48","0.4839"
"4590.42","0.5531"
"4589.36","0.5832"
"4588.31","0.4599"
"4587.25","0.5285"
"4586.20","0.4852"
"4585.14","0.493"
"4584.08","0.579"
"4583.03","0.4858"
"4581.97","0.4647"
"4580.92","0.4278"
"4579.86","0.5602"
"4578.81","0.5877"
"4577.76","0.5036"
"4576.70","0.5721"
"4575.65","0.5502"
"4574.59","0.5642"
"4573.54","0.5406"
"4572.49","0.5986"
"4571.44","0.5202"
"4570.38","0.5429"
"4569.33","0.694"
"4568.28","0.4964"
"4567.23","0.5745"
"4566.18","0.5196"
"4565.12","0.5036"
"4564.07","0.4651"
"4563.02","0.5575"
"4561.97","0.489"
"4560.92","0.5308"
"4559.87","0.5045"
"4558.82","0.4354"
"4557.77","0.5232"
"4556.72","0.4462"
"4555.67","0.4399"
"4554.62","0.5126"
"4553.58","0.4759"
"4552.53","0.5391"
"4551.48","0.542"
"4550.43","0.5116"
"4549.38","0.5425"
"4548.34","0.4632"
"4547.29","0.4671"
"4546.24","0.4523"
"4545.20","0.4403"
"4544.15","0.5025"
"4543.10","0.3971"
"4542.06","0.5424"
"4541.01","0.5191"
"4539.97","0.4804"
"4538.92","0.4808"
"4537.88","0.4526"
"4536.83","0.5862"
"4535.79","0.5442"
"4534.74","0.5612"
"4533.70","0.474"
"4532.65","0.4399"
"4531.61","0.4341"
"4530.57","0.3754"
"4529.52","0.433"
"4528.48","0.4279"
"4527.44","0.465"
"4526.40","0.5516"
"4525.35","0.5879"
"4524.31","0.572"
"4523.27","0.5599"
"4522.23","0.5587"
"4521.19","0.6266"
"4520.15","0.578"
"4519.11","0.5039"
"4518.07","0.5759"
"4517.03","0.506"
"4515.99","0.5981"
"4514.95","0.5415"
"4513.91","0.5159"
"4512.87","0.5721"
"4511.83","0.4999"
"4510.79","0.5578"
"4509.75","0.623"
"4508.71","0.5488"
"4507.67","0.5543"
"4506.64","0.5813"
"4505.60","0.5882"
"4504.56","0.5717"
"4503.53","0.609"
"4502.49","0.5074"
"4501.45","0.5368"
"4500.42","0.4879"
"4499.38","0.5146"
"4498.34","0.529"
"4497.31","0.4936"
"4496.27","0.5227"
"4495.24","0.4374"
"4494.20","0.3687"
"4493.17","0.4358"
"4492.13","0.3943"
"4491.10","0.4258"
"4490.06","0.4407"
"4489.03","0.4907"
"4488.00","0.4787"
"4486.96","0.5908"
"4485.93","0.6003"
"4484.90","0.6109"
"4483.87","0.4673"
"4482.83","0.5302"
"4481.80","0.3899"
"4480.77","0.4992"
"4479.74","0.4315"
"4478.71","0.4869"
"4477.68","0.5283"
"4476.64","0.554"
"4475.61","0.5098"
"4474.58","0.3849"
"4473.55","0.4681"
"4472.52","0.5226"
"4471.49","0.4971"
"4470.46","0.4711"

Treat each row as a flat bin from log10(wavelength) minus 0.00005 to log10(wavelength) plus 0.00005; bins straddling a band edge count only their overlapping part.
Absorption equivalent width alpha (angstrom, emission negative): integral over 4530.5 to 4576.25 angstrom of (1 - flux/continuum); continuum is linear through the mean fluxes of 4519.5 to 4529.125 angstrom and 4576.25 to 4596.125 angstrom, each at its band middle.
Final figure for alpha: 2.4 angstrom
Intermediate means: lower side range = 0.546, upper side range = 0.523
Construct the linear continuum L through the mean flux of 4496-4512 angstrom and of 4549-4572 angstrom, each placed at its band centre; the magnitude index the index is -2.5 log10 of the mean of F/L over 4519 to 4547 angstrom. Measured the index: 0.06 mag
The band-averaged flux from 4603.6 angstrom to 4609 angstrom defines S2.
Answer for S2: 0.566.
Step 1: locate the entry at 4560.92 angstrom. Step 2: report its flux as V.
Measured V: 0.5308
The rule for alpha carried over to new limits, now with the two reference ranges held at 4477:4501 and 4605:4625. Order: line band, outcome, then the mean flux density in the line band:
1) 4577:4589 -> 0.81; 0.509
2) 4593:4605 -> 0.39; 0.539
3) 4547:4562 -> 0.92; 0.496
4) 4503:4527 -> -2.95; 0.564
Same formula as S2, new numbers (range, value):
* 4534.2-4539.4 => 0.525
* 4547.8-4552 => 0.515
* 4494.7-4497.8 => 0.483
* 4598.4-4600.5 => 0.528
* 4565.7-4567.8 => 0.547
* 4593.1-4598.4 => 0.515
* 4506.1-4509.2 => 0.562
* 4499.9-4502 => 0.513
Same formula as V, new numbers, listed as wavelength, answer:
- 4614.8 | 0.5661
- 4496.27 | 0.5227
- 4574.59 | 0.5642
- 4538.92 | 0.4808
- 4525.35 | 0.5879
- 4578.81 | 0.5877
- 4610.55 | 0.5594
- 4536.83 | 0.5862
